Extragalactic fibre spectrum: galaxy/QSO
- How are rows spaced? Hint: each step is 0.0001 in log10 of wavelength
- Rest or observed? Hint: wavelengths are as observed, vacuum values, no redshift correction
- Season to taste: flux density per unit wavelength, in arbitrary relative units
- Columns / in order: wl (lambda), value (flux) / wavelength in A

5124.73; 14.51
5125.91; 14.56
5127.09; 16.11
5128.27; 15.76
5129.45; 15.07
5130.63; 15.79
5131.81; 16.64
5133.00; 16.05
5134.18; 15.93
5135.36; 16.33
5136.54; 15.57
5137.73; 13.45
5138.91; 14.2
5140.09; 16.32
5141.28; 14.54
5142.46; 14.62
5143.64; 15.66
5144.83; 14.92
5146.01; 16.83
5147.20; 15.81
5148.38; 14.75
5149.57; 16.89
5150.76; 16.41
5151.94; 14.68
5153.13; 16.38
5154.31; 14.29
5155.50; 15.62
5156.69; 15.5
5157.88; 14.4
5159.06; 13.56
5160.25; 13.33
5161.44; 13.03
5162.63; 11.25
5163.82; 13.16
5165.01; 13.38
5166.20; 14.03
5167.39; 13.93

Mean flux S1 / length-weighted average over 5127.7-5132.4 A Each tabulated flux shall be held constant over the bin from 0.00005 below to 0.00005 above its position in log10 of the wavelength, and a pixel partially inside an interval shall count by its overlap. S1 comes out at 15.8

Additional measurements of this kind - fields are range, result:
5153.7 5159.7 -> 14.7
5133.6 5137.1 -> 16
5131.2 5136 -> 16.2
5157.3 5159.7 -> 14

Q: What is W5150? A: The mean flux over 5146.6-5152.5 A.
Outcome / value 15.7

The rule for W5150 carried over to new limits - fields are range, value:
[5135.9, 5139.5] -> 14.4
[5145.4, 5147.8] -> 16.3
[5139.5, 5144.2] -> 15.3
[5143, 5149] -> 15.6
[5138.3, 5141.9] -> 15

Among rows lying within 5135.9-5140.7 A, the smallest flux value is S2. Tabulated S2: 13.45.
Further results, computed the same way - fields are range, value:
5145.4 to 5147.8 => 15.81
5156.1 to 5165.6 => 11.25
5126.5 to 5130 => 15.07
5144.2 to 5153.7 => 14.68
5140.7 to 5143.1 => 14.54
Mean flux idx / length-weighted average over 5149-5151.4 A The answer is 16.6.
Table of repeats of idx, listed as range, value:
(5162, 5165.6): 12.6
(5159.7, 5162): 13.2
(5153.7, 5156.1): 15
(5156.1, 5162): 14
